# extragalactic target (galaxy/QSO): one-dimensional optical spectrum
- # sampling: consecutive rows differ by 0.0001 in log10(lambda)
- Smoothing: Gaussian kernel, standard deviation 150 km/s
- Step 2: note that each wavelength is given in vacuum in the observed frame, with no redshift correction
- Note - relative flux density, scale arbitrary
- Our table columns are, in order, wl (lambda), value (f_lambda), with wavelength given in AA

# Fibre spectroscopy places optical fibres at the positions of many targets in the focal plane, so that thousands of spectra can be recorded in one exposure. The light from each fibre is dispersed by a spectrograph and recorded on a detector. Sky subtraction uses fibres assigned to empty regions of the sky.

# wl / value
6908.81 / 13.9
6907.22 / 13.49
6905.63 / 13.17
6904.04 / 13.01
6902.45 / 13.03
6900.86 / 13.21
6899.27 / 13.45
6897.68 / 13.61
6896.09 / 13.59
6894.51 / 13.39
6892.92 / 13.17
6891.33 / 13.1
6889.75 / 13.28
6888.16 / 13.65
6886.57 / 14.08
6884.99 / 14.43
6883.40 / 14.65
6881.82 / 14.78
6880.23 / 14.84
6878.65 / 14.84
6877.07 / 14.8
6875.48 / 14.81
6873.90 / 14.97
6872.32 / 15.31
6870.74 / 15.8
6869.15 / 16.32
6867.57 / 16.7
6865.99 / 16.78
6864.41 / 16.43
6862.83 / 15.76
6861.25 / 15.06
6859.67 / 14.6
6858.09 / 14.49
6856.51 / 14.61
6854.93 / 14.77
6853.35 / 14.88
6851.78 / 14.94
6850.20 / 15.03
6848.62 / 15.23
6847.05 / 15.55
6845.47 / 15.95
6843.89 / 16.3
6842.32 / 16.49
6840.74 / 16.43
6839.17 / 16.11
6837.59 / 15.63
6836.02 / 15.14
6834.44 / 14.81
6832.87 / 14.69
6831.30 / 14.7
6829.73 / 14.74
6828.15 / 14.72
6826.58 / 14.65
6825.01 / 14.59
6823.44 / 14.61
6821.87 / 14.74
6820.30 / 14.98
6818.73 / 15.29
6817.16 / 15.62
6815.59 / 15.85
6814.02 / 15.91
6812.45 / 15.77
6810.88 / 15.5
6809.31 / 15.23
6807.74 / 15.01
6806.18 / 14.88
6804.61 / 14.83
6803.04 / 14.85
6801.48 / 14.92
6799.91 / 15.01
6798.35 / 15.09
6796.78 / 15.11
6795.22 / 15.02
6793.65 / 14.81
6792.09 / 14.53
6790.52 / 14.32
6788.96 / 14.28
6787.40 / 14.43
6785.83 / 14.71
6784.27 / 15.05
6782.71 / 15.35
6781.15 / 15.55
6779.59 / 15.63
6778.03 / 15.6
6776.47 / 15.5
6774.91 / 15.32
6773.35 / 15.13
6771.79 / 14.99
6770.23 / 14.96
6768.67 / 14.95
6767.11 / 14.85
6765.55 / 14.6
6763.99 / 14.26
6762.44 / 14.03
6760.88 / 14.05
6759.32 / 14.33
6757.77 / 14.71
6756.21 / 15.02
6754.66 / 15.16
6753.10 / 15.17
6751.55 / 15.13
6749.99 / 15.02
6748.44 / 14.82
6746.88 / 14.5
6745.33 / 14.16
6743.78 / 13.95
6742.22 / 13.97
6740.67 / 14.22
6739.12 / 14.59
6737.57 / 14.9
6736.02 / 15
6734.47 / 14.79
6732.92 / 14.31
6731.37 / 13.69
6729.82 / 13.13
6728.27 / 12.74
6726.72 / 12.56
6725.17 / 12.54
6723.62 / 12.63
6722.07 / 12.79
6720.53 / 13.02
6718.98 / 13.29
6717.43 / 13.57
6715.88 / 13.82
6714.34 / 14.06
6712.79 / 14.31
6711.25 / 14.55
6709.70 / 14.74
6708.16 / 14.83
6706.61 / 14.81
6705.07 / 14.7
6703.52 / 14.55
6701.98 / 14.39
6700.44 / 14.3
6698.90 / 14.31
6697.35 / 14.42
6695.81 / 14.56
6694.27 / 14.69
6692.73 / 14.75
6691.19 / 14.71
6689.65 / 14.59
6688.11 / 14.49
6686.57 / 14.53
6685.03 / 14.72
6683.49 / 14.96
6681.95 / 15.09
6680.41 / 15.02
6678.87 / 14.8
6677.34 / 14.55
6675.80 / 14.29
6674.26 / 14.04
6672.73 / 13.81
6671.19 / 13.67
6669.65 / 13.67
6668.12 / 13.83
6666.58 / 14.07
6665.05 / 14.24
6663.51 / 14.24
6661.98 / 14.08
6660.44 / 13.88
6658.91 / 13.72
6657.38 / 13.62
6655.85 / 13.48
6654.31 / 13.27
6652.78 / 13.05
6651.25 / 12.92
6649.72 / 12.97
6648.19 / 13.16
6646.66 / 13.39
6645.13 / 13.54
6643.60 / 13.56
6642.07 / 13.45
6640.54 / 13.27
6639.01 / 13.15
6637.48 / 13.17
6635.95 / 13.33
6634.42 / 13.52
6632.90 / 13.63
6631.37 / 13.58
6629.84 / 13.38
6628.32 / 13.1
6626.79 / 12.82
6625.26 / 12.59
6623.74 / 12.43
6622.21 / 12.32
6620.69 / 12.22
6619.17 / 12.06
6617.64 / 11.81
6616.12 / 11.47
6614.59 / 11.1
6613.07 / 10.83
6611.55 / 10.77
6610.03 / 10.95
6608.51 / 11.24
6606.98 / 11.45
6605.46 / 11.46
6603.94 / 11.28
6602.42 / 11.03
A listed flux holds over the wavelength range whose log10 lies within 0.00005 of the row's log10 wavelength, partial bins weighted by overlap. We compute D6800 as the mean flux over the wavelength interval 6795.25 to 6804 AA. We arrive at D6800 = 15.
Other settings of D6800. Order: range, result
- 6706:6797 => 14.4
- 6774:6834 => 15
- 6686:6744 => 14.1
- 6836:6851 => 15.8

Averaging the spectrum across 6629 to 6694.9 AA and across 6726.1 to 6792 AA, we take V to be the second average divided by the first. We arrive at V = 1.05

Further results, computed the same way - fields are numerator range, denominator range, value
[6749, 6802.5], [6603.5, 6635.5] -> 1.23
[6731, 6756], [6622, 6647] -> 1.11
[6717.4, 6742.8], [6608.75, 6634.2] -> 1.12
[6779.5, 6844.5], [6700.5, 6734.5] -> 1.10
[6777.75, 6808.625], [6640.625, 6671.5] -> 1.10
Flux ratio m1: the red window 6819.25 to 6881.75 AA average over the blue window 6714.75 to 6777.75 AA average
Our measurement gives 1.07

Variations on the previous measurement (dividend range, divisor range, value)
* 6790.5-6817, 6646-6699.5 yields 1.07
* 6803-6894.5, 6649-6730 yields 1.08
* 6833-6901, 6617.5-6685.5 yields 1.10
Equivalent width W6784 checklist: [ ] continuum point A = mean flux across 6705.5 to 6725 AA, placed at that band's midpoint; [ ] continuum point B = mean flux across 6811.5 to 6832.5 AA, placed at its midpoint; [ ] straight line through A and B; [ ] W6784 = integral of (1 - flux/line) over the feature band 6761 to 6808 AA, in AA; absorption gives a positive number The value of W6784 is -0.8 AA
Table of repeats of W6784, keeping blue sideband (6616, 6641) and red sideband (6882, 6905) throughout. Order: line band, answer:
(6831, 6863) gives -4.39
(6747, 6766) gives -2.14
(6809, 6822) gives -2.06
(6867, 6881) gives -1.90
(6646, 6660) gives -0.42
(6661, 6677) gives -1.30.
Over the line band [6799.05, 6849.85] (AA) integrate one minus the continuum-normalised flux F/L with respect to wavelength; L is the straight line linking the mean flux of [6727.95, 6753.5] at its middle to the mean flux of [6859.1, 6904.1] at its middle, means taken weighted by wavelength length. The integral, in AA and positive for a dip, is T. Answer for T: -2.8 AA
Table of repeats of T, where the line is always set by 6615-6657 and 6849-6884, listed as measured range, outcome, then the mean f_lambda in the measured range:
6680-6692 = -1.15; 14.8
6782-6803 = -0.44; 14.8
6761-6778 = -0.68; 14.9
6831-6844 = -0.55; 15.6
